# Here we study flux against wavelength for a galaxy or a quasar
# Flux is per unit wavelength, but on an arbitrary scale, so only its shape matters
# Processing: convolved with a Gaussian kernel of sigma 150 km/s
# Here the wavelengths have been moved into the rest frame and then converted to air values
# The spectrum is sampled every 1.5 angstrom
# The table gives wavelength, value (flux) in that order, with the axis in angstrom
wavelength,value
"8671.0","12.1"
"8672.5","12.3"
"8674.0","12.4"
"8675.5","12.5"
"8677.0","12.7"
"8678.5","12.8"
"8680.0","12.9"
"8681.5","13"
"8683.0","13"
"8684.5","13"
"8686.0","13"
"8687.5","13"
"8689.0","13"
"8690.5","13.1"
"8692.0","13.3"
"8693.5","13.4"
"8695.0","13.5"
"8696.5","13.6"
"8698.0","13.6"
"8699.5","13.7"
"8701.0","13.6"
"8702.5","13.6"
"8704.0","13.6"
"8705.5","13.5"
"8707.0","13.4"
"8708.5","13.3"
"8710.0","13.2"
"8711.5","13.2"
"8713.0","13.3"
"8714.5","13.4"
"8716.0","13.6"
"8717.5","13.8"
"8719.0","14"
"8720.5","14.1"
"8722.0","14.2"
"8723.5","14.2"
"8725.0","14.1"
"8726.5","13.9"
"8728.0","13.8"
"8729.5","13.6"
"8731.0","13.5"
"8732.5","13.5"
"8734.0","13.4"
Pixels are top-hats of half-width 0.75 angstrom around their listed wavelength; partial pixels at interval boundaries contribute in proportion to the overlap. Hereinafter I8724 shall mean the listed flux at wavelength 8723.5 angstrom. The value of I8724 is 14.2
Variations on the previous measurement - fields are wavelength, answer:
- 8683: 13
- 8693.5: 13.4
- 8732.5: 13.5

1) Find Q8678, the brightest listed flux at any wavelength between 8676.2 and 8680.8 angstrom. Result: 12.9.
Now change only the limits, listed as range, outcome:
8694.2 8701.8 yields 13.7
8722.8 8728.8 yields 14.2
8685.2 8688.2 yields 13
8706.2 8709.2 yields 13.4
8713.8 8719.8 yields 14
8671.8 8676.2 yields 12.5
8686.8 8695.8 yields 13.5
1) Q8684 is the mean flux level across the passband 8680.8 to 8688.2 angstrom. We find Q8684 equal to 13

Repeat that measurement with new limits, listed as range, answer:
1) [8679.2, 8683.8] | 13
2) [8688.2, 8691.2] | 13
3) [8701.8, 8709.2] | 13.5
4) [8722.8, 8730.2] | 13.9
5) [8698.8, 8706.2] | 13.6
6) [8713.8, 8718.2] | 13.6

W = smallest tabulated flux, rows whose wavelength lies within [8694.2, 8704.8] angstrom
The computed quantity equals 13.5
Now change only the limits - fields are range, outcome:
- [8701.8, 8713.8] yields 13.2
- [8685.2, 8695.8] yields 13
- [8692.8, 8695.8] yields 13.4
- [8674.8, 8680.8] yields 12.5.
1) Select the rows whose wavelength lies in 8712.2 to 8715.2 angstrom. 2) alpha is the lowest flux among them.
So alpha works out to 13.3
